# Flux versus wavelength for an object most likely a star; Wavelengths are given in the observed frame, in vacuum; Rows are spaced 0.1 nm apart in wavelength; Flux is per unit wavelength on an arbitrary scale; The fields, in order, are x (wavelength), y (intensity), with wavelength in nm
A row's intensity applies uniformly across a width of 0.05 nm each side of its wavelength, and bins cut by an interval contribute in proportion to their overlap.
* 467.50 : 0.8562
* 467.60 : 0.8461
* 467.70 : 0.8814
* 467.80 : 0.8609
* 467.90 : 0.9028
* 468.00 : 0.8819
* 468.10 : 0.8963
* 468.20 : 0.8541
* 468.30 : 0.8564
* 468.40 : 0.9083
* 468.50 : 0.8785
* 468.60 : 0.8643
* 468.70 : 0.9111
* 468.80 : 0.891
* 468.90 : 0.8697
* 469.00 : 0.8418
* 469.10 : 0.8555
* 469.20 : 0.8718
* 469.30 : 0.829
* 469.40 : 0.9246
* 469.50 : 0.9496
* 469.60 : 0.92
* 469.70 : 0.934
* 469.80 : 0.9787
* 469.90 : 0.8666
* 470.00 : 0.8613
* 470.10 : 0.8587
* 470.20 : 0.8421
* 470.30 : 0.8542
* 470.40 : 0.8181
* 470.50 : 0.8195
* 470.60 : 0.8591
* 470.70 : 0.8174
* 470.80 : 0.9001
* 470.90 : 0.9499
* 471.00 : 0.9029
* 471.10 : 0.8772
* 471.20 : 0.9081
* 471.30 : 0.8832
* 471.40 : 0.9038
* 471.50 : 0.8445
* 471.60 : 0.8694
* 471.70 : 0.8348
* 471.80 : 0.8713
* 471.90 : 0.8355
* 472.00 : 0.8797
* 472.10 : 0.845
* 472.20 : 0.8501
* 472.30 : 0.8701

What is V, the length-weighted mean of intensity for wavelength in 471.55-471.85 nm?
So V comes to 0.859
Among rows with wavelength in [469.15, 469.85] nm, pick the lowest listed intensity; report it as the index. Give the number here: 0.829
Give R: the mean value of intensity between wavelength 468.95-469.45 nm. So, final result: 0.865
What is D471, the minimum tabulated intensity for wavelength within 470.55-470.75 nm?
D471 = 0.8174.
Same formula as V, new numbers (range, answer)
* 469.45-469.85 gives 0.946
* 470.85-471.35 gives 0.904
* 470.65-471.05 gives 0.893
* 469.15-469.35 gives 0.85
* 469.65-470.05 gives 0.91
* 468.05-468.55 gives 0.879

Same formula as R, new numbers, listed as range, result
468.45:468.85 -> 0.886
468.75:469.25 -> 0.866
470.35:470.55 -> 0.819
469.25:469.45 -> 0.877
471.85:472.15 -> 0.853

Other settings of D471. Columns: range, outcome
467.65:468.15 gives 0.8609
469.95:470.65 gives 0.8181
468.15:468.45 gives 0.8541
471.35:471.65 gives 0.8445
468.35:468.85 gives 0.8643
